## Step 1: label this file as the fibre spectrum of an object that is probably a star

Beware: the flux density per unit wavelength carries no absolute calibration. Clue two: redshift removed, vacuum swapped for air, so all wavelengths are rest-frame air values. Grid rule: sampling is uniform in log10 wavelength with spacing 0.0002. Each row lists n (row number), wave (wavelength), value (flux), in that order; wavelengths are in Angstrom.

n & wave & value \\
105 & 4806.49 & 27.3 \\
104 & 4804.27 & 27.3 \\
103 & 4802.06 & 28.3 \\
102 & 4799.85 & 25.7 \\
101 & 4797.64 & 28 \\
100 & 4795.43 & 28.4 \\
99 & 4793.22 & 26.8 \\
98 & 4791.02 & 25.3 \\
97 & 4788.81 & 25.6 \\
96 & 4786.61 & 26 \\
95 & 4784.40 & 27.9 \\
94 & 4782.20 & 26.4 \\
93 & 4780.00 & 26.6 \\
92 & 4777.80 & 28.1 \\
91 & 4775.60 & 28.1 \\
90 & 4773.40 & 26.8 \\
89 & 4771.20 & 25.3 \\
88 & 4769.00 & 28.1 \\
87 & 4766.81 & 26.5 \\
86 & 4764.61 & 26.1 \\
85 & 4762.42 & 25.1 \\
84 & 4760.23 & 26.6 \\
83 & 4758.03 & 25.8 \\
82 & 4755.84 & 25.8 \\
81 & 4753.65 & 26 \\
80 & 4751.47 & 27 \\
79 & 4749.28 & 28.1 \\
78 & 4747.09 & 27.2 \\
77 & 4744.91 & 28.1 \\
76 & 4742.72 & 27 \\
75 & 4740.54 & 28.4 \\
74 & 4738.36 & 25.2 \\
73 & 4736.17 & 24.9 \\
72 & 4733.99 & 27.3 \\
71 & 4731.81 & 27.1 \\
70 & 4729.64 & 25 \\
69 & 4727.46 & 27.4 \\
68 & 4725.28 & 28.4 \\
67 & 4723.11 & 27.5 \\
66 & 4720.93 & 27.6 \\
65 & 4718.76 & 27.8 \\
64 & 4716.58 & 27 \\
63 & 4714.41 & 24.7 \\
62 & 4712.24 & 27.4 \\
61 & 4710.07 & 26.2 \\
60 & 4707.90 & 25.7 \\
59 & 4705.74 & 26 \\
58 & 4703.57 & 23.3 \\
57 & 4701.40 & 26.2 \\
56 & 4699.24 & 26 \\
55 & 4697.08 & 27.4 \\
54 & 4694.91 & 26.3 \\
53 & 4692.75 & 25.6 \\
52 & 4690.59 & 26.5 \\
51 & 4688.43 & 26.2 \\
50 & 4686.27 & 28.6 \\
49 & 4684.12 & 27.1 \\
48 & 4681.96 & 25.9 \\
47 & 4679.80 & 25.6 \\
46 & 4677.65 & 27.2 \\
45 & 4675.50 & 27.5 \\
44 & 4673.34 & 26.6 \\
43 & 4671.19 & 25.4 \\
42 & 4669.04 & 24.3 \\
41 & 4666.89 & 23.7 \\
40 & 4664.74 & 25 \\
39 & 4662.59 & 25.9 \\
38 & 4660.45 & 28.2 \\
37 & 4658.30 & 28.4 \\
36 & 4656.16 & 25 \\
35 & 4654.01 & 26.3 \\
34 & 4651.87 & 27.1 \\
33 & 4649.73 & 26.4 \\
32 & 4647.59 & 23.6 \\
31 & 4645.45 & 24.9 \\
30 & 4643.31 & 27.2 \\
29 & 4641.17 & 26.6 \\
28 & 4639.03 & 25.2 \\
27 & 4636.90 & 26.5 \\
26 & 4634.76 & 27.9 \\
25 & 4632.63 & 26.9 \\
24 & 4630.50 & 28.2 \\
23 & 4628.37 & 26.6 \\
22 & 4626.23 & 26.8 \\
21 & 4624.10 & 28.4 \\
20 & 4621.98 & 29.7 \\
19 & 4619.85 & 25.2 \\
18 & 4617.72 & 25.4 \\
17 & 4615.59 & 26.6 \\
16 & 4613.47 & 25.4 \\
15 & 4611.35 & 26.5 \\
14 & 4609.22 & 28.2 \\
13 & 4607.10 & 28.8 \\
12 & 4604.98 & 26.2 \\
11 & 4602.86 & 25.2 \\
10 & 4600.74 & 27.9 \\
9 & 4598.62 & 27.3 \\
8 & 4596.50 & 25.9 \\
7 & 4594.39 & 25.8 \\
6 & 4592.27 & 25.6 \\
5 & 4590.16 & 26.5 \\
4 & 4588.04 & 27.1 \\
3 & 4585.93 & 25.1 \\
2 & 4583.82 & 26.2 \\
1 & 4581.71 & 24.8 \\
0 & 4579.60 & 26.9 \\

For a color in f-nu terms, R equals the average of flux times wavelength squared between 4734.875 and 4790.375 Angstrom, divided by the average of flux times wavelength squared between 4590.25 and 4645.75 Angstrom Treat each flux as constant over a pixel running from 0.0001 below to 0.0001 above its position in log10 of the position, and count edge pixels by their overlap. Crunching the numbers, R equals 1.06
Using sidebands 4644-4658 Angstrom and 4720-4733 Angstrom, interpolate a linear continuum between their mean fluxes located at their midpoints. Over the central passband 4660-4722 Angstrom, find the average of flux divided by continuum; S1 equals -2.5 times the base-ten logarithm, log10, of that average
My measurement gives 0.01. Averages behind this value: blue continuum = 25.8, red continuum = 27.2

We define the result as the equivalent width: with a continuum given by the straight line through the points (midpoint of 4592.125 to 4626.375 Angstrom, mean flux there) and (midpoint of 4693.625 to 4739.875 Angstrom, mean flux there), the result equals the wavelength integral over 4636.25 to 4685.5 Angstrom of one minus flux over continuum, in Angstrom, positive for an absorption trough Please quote 1.0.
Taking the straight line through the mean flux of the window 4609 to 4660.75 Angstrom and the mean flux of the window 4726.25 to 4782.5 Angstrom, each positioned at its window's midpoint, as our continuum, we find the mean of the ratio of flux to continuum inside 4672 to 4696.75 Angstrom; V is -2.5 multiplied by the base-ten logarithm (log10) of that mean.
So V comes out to 0.00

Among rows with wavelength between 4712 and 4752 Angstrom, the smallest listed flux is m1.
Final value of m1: 24.7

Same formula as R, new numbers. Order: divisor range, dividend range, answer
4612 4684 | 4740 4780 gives 1.07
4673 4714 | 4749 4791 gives 1.04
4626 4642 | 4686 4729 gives 1.02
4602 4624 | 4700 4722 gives 1.02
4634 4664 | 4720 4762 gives 1.06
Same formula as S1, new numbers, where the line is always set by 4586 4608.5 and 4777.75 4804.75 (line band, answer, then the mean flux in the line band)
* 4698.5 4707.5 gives 0.06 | 25.4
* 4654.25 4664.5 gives 0.00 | 26.7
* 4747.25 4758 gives 0.01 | 26.7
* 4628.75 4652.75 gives 0.01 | 26.4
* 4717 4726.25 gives -0.04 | 27.7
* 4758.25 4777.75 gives 0.01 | 26.6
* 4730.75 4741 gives 0.01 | 26.5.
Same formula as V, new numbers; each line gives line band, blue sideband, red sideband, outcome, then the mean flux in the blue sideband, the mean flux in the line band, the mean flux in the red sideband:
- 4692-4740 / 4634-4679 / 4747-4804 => 0.00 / 26.1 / 26.4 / 26.8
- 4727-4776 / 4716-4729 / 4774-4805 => 0.03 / 27.5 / 26.6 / 27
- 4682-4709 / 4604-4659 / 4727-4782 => 0.02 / 26.7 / 26.2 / 26.7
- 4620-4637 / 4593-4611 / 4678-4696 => -0.03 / 26.9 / 27.6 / 26.5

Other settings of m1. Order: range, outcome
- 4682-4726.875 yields 23.3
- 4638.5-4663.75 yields 23.6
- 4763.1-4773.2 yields 25.3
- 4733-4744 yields 24.9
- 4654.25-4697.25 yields 23.7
